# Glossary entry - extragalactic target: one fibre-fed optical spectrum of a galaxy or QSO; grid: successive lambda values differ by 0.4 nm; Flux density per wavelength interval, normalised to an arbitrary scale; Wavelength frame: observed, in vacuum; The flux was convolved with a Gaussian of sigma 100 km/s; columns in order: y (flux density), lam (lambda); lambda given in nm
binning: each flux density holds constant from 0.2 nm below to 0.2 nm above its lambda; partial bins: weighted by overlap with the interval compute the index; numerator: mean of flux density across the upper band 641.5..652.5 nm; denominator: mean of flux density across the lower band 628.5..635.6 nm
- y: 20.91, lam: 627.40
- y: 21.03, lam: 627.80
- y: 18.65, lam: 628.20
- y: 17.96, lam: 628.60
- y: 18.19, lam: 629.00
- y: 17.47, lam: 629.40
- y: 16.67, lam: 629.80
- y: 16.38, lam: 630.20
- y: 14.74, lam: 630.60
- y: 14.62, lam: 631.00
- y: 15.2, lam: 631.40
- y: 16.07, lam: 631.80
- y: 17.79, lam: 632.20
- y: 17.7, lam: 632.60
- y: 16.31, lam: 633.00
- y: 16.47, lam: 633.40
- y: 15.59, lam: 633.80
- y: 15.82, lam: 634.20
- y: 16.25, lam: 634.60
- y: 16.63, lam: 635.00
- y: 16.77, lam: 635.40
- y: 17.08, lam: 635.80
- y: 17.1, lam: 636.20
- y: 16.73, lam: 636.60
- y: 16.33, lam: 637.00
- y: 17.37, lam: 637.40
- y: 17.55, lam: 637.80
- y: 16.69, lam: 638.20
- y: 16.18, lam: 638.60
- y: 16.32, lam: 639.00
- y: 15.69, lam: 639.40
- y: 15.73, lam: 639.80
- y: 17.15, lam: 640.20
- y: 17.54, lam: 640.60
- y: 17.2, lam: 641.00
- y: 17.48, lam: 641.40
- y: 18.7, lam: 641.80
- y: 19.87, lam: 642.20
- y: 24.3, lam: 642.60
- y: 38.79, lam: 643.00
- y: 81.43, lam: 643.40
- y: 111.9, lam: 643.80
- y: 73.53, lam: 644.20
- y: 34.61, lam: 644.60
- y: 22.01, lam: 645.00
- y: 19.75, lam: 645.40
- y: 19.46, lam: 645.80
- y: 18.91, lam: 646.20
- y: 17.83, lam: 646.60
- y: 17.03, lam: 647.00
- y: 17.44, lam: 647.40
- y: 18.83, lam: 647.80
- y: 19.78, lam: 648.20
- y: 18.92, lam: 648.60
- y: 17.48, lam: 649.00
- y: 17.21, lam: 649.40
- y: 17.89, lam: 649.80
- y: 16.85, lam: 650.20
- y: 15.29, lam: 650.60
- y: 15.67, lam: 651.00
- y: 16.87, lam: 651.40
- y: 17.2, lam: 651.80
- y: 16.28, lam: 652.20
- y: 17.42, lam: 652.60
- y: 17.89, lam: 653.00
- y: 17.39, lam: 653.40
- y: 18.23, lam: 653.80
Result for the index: 1.66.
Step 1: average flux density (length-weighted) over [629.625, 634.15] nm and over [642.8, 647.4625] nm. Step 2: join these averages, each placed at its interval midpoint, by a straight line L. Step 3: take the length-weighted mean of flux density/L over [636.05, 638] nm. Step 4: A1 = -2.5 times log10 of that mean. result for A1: 0.43 mag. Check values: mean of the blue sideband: 16.1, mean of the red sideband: 40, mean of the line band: 17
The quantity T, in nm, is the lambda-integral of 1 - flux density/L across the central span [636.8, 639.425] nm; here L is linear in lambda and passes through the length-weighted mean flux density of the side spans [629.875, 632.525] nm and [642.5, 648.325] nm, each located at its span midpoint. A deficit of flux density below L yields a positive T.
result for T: 0.924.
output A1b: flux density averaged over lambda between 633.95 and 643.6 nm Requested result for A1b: 20.8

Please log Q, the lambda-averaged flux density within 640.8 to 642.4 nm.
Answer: 18.3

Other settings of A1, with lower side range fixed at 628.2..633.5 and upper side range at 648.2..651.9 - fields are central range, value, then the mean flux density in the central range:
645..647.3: -0.11 mag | 18.8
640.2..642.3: -0.06 mag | 18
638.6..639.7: 0.06 mag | 16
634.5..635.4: 0.02 mag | 16.5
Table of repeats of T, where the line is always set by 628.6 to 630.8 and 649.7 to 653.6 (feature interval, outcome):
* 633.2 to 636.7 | 0.07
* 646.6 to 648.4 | -0.15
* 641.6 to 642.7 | -0.25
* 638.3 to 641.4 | 0.04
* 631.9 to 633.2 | -0.03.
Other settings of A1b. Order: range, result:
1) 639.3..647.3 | 31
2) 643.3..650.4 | 30.5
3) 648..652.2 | 17.3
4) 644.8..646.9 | 19.5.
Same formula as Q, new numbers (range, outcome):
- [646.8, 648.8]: 18.4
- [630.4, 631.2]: 14.7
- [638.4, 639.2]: 16.3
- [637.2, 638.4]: 17.2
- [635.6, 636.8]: 17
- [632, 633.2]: 17.3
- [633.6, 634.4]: 15.7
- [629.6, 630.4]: 16.5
